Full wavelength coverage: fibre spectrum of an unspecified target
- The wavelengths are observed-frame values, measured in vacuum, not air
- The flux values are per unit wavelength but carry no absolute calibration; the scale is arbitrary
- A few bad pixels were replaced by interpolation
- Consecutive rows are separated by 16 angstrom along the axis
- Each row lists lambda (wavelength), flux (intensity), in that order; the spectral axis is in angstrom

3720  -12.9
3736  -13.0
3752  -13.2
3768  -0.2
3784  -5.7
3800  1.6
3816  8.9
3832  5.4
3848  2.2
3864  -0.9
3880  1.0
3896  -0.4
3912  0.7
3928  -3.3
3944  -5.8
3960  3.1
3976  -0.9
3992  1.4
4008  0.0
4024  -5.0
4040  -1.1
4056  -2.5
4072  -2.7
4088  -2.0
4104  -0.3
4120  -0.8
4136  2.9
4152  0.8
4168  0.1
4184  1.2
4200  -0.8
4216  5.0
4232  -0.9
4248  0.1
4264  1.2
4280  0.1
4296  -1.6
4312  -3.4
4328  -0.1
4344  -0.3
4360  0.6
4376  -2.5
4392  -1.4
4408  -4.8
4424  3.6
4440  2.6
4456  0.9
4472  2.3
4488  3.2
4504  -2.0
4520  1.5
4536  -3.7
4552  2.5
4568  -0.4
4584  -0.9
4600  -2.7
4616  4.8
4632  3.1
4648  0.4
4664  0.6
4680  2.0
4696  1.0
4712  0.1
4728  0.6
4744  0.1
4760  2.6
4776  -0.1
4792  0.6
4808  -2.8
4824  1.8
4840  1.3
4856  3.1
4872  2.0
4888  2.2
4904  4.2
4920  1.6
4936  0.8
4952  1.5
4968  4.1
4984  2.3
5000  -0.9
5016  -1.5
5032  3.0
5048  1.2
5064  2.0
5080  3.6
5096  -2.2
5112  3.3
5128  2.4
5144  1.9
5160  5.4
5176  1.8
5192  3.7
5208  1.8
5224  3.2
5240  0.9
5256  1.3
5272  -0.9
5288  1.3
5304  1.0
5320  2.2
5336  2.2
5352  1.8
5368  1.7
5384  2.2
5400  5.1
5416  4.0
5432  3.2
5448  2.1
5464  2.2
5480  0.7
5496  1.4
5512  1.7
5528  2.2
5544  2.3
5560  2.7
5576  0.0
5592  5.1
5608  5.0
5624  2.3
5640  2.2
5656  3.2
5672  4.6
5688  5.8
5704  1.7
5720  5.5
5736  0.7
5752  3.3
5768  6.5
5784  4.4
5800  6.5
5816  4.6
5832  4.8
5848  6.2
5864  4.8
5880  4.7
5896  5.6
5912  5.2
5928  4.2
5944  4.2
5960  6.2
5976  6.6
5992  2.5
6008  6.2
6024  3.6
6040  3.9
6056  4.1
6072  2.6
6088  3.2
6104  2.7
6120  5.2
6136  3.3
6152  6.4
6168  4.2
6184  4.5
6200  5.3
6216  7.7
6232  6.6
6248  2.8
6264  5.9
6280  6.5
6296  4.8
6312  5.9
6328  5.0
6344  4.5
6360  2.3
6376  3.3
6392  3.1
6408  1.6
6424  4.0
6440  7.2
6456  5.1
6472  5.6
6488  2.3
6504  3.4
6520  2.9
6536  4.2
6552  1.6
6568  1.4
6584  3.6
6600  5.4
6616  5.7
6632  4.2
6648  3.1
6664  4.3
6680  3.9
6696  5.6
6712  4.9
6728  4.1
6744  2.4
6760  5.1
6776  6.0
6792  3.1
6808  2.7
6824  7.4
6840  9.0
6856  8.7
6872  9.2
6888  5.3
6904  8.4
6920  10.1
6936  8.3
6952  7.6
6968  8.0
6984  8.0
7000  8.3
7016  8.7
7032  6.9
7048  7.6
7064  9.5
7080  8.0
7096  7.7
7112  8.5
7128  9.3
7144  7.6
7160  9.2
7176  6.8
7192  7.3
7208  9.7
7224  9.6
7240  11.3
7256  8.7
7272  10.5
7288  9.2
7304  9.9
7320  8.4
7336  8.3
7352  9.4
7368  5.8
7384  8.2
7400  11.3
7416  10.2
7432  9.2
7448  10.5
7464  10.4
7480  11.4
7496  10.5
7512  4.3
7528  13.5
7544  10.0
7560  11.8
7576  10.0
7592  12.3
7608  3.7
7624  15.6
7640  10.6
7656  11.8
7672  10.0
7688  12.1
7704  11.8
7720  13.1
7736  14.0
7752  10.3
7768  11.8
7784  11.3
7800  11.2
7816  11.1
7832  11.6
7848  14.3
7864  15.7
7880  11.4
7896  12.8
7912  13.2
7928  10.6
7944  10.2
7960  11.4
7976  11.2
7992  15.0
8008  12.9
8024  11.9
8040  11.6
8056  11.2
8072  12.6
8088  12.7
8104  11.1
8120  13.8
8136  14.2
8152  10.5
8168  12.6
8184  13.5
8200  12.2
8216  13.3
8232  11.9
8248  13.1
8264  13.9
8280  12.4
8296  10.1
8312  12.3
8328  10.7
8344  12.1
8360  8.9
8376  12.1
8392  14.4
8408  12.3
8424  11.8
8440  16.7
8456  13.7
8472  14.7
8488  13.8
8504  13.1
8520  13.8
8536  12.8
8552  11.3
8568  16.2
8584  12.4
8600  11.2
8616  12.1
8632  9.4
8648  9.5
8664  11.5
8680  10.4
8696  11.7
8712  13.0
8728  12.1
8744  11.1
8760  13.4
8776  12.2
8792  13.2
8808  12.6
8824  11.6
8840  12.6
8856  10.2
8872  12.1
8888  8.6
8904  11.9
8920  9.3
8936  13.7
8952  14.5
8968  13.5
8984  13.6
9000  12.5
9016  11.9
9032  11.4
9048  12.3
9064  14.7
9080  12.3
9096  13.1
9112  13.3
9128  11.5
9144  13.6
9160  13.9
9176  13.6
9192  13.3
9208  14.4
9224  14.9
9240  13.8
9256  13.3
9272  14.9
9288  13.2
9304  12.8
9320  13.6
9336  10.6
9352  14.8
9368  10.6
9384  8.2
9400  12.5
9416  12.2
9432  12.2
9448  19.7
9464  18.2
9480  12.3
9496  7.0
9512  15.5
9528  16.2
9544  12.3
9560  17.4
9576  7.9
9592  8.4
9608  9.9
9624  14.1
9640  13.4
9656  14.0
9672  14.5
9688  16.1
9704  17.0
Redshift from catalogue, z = 0.712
